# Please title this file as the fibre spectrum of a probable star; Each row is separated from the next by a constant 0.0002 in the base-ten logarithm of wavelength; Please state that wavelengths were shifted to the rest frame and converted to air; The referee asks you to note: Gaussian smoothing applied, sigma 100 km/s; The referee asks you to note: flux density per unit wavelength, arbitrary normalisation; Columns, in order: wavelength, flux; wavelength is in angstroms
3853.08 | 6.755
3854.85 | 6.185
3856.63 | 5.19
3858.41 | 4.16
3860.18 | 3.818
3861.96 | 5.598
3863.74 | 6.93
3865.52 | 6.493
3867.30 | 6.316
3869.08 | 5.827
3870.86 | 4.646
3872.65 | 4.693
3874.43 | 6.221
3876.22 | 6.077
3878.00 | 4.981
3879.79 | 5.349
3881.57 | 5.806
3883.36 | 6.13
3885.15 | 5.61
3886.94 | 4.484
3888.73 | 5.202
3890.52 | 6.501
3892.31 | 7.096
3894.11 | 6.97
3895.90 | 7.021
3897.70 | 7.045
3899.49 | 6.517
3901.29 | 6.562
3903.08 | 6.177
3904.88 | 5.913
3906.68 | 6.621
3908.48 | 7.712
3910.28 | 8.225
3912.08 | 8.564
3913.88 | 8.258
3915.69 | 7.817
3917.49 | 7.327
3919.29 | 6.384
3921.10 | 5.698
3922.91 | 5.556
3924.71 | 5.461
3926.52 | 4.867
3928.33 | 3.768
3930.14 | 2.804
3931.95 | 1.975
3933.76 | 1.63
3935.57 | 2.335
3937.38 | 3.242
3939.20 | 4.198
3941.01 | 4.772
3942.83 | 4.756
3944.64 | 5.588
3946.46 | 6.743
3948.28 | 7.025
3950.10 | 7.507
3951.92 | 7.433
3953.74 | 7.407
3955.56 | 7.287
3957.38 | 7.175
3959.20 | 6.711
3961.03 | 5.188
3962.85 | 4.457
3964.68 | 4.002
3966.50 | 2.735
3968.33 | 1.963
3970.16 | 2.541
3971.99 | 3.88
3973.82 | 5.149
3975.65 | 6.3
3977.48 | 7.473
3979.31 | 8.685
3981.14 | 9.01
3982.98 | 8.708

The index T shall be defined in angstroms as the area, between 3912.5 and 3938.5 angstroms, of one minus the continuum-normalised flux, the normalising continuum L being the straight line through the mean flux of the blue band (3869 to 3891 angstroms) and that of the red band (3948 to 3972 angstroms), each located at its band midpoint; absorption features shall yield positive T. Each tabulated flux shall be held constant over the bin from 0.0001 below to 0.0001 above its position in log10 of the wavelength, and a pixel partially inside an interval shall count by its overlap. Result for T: 2.7 angstroms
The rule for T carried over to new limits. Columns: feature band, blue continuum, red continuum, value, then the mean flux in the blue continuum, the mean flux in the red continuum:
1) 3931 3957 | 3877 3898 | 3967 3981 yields 1.6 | 5.99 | 5.29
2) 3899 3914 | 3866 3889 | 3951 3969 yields -4.4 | 5.51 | 5.48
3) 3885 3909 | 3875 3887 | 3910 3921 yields 0.4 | 5.58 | 7.58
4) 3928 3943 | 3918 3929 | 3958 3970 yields 5.4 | 5.39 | 4.14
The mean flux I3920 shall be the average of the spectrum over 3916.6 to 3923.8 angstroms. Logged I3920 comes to 6.24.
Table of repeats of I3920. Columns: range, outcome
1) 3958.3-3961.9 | 5.95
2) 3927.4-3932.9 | 2.85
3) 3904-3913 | 7.41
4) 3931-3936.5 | 2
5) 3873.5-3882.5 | 5.69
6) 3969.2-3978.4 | 5.06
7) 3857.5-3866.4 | 5.4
